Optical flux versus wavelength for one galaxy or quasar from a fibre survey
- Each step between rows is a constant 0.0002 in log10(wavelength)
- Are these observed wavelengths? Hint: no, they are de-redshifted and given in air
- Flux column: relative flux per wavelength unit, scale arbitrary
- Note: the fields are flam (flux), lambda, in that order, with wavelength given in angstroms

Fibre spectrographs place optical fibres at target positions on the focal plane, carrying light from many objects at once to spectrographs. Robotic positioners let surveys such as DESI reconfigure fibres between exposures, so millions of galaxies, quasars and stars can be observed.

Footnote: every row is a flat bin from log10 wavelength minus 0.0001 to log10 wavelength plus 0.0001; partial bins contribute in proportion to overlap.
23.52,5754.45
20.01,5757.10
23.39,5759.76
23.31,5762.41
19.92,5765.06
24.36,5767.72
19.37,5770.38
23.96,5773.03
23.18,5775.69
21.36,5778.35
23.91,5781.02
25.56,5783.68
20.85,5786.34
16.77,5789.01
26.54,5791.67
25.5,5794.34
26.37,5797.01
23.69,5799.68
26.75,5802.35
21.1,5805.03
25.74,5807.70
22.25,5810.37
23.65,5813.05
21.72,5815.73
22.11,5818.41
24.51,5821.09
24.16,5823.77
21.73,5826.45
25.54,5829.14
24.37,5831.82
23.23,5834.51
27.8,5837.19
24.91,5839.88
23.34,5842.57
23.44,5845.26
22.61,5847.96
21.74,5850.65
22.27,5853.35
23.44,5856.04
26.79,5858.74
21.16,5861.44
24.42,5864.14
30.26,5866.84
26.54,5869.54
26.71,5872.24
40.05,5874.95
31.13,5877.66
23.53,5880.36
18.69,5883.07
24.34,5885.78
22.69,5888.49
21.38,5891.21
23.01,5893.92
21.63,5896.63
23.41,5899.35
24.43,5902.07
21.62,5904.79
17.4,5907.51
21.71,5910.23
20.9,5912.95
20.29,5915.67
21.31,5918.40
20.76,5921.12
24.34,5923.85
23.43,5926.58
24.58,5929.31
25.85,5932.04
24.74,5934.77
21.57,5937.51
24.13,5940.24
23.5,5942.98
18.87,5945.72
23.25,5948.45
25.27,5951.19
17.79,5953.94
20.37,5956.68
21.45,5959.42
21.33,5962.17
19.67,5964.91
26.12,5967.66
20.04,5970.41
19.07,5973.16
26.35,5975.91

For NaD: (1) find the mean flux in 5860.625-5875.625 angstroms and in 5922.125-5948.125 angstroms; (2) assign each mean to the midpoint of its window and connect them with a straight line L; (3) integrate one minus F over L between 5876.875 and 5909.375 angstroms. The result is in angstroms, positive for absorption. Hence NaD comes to 4.51 angstroms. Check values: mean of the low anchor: 27.9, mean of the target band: 22.6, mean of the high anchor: 23.4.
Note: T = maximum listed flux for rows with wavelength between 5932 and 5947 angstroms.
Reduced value 25.85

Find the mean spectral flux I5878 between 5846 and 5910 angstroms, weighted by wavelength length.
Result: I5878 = 24.3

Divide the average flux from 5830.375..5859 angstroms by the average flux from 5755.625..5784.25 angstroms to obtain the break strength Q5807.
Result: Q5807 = 1.1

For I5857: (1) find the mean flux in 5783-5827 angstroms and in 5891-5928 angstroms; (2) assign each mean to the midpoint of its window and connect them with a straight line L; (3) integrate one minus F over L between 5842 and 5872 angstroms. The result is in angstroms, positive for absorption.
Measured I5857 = -2.2 angstroms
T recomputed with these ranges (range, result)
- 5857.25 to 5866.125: 26.79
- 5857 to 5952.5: 40.05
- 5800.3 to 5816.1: 26.75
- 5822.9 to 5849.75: 27.8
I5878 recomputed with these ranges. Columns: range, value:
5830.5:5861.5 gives 23.9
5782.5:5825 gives 23.6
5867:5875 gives 29.5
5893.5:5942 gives 22.5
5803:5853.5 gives 23.6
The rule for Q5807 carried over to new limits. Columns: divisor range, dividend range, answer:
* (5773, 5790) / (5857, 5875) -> 1.22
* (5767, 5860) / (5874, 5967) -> 0.97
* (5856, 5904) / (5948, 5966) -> 0.84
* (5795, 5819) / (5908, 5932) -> 0.93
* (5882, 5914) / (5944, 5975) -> 0.98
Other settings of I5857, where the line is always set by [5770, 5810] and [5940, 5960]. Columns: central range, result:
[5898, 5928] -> 0.44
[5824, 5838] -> -0.84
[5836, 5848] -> -0.88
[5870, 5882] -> -3.88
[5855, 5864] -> -0.47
